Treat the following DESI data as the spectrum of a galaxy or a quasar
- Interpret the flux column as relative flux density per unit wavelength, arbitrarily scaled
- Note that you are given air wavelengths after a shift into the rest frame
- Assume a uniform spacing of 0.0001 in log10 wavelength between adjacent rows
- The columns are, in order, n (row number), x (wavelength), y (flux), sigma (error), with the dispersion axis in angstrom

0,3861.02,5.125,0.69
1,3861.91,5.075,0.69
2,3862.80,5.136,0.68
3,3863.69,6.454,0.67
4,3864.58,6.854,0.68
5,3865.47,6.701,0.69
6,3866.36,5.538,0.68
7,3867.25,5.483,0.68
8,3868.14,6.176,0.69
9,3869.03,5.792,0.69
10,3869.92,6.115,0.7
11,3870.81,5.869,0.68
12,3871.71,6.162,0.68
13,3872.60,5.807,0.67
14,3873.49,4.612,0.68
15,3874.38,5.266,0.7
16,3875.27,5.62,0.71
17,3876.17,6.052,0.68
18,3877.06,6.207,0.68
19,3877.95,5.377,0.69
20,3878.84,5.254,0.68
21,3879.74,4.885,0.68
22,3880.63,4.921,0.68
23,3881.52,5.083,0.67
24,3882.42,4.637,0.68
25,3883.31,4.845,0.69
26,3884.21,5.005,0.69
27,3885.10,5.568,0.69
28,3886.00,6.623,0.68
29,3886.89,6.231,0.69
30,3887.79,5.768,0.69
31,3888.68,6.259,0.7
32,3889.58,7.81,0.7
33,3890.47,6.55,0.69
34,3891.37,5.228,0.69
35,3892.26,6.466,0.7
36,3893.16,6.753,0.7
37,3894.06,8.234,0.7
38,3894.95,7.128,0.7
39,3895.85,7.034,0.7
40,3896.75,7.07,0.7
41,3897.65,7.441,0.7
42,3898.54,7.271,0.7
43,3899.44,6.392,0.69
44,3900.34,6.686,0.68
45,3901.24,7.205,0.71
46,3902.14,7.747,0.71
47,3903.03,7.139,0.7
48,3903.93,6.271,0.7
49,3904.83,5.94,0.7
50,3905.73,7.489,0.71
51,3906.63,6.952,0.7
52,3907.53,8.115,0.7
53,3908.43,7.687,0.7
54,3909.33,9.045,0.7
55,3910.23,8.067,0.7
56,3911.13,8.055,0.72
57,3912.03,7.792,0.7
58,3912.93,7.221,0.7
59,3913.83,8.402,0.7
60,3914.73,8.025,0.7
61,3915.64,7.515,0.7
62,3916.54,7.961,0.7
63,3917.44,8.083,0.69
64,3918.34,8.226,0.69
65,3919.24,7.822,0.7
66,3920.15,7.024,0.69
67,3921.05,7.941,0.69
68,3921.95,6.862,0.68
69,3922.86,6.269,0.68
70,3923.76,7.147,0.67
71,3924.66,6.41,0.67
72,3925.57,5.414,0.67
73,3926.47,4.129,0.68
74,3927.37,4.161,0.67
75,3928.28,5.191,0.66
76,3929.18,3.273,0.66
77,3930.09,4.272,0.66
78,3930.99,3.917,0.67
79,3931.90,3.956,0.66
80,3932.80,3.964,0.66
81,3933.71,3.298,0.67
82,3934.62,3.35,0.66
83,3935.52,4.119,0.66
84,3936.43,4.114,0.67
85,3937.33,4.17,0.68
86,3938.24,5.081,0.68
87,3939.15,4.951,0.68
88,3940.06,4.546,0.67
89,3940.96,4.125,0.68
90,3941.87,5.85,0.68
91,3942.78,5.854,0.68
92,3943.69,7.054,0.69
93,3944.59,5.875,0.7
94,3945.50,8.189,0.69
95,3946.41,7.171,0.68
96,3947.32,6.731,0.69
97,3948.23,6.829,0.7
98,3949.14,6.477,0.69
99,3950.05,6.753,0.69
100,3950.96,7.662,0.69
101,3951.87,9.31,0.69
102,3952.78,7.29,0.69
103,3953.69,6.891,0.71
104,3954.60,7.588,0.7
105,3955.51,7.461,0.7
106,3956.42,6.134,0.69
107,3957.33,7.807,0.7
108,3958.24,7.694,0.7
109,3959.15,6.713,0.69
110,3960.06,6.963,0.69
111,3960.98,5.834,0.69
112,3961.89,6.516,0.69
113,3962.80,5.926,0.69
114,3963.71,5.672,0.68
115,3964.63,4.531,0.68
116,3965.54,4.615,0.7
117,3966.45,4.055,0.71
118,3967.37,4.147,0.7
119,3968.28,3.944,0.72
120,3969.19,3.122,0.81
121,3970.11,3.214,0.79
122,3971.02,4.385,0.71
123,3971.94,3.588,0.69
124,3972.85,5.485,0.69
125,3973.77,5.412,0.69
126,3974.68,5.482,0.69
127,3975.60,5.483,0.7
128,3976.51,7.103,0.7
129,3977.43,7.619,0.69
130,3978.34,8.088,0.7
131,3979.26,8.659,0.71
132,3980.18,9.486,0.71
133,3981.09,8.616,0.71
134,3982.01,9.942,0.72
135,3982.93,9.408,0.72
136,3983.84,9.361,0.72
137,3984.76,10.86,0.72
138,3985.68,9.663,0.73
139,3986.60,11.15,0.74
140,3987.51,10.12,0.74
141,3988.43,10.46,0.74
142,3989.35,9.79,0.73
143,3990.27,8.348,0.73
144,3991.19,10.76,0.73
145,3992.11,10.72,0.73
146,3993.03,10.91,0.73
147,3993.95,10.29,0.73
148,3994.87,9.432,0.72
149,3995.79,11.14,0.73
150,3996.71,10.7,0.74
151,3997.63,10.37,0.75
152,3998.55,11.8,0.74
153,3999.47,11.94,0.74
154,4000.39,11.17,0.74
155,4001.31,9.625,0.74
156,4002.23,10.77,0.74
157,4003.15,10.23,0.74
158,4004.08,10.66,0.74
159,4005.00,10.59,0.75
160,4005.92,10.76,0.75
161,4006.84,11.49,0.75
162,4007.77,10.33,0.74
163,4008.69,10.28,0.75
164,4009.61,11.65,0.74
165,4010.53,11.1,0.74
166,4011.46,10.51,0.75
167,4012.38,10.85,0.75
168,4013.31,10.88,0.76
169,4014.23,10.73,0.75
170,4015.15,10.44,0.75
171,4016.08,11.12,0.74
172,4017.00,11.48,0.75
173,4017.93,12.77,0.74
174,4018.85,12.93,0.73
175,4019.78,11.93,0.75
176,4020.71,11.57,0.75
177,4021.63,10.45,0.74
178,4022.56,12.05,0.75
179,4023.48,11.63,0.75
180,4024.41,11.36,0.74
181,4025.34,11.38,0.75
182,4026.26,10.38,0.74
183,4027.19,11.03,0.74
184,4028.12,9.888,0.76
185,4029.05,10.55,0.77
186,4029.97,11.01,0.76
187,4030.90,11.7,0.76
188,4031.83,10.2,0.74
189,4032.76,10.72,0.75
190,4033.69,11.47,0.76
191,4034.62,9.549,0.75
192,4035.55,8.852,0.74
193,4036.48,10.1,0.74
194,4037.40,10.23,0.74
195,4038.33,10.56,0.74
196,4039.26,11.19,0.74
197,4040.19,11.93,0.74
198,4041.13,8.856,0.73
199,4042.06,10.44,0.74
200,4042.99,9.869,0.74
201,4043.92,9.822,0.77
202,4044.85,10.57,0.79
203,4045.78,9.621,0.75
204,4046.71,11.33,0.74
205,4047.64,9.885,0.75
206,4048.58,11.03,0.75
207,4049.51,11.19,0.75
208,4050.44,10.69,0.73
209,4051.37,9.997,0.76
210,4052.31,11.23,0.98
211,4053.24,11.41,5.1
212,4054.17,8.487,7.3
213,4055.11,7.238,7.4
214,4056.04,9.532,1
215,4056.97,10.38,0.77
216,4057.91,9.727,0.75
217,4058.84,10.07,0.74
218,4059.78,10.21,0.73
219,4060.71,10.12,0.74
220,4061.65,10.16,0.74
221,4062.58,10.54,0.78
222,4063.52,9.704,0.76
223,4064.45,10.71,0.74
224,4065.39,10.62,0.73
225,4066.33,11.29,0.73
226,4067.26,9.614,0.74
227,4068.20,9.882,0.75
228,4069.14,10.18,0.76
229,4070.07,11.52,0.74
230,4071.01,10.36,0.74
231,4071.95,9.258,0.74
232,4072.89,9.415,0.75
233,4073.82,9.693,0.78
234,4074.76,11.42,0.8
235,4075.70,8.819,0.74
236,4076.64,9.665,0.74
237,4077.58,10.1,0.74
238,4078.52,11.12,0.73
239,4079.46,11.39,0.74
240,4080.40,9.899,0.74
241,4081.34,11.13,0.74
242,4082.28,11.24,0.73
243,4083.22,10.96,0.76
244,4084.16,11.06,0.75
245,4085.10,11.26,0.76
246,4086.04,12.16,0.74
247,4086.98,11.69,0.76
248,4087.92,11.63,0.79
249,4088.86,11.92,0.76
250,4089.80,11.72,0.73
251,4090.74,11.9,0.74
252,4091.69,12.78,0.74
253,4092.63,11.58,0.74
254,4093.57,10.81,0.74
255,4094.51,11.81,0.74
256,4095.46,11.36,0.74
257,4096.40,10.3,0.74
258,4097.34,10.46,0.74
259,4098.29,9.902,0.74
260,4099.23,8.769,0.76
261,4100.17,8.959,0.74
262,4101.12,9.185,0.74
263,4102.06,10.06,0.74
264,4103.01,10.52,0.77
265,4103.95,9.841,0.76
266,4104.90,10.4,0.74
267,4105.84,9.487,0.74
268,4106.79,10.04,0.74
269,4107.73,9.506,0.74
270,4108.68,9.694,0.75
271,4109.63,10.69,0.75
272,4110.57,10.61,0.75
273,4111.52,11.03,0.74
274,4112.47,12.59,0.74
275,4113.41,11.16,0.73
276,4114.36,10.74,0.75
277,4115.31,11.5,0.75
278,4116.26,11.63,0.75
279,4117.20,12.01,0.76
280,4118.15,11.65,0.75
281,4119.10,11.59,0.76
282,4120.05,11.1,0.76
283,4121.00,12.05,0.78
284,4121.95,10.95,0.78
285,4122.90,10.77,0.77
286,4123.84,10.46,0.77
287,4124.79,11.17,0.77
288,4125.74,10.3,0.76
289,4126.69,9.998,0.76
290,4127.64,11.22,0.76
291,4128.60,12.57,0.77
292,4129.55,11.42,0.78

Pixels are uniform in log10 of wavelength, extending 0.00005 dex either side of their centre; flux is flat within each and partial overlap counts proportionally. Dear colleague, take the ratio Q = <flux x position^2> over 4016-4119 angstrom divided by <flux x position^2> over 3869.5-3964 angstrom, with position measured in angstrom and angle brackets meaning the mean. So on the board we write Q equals 1.8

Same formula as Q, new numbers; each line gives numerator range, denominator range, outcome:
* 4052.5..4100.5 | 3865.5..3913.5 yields 1.80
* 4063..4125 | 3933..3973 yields 2.02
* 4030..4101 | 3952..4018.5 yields 1.26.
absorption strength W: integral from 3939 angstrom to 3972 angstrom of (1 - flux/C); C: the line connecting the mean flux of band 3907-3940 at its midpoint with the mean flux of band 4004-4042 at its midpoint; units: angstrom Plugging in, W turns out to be 6.79 angstrom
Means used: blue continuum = 6.12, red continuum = 10.9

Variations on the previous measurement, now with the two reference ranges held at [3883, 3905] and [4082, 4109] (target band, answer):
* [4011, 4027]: -3.8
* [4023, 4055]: -3.1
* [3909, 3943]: 6.1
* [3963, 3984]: 5.5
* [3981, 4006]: -5.0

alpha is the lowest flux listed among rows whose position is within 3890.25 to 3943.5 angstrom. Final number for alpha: 3.273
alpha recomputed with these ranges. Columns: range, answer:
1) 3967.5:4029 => 3.122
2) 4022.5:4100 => 7.238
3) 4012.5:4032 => 9.888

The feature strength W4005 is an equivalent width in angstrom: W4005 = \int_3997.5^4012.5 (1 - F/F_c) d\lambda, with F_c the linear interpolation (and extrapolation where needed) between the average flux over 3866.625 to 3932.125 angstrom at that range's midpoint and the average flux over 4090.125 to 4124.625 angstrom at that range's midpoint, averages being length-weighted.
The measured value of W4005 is -3.9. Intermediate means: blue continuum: 6.4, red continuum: 10.8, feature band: 10.8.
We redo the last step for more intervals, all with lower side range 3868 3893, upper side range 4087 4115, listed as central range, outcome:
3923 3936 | 4.39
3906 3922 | -3.37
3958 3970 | 3.68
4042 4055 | -1.10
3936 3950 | 2.58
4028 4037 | -1.26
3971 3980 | 1.78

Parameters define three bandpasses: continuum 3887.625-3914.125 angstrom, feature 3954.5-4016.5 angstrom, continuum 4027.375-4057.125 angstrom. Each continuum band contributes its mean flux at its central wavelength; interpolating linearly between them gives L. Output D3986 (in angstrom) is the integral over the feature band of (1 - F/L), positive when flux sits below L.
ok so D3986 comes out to 3.8 angstrom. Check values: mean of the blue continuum 7.18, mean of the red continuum 10.3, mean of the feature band 8.57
